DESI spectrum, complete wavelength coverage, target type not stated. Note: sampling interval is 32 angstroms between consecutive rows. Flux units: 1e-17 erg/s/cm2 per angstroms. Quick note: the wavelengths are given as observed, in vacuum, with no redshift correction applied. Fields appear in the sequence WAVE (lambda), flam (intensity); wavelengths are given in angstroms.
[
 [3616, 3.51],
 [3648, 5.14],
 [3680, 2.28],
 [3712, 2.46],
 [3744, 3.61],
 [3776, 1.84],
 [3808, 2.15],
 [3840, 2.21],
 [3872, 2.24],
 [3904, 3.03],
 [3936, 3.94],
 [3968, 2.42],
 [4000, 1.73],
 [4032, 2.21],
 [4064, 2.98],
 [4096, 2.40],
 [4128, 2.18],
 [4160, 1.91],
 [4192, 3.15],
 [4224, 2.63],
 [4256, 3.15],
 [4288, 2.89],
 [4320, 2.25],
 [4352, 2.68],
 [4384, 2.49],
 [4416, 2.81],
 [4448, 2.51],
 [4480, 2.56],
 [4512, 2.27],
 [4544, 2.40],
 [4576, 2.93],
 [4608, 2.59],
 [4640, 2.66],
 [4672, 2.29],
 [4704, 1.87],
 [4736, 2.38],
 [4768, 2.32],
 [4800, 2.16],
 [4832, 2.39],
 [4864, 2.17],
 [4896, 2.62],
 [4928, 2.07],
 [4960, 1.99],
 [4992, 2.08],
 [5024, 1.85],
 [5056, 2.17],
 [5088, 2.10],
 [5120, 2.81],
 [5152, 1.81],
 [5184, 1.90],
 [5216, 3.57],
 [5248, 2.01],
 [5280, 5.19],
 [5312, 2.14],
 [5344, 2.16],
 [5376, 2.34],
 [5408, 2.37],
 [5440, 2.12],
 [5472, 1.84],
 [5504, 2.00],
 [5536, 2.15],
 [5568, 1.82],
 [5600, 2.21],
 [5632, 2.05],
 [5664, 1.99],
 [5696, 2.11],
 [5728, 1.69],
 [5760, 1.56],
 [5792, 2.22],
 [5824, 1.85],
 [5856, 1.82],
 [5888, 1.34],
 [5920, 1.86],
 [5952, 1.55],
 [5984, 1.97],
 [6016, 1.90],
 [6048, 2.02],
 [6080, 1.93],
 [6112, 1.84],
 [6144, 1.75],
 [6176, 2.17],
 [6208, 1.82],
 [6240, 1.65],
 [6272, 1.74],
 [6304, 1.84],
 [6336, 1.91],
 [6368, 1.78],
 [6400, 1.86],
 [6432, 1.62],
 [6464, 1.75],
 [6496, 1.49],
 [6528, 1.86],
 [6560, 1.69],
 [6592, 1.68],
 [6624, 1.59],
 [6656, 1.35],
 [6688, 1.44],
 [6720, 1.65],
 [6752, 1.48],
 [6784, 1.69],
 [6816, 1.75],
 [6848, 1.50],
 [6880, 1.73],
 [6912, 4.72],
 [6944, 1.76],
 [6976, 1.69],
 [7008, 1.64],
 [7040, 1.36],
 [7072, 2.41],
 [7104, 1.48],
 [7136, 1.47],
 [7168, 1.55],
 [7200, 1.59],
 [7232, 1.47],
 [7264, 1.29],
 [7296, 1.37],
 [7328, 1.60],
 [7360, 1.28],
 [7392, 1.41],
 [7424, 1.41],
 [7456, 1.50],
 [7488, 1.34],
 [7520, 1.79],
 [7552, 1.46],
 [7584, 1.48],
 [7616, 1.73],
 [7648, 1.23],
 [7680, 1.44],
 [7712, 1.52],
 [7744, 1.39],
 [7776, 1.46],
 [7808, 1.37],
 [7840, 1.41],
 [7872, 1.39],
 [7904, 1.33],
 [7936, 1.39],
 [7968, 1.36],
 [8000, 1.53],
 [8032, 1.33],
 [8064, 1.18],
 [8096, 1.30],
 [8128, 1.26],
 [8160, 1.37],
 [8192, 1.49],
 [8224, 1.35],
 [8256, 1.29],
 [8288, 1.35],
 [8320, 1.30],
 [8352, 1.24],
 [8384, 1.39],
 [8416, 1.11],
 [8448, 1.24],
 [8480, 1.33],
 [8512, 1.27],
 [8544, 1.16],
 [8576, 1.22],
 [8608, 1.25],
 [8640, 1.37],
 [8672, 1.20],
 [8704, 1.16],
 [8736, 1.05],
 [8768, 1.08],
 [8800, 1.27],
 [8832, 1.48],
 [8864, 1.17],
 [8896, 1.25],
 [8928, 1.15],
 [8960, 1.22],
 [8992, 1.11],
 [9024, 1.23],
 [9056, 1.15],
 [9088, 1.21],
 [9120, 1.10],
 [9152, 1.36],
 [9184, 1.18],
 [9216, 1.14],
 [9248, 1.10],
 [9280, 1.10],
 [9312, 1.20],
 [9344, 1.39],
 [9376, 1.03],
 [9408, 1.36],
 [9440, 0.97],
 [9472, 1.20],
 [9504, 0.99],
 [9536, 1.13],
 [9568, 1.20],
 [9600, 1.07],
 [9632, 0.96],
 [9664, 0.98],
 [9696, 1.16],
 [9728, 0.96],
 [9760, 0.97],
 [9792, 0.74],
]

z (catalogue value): 0.051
